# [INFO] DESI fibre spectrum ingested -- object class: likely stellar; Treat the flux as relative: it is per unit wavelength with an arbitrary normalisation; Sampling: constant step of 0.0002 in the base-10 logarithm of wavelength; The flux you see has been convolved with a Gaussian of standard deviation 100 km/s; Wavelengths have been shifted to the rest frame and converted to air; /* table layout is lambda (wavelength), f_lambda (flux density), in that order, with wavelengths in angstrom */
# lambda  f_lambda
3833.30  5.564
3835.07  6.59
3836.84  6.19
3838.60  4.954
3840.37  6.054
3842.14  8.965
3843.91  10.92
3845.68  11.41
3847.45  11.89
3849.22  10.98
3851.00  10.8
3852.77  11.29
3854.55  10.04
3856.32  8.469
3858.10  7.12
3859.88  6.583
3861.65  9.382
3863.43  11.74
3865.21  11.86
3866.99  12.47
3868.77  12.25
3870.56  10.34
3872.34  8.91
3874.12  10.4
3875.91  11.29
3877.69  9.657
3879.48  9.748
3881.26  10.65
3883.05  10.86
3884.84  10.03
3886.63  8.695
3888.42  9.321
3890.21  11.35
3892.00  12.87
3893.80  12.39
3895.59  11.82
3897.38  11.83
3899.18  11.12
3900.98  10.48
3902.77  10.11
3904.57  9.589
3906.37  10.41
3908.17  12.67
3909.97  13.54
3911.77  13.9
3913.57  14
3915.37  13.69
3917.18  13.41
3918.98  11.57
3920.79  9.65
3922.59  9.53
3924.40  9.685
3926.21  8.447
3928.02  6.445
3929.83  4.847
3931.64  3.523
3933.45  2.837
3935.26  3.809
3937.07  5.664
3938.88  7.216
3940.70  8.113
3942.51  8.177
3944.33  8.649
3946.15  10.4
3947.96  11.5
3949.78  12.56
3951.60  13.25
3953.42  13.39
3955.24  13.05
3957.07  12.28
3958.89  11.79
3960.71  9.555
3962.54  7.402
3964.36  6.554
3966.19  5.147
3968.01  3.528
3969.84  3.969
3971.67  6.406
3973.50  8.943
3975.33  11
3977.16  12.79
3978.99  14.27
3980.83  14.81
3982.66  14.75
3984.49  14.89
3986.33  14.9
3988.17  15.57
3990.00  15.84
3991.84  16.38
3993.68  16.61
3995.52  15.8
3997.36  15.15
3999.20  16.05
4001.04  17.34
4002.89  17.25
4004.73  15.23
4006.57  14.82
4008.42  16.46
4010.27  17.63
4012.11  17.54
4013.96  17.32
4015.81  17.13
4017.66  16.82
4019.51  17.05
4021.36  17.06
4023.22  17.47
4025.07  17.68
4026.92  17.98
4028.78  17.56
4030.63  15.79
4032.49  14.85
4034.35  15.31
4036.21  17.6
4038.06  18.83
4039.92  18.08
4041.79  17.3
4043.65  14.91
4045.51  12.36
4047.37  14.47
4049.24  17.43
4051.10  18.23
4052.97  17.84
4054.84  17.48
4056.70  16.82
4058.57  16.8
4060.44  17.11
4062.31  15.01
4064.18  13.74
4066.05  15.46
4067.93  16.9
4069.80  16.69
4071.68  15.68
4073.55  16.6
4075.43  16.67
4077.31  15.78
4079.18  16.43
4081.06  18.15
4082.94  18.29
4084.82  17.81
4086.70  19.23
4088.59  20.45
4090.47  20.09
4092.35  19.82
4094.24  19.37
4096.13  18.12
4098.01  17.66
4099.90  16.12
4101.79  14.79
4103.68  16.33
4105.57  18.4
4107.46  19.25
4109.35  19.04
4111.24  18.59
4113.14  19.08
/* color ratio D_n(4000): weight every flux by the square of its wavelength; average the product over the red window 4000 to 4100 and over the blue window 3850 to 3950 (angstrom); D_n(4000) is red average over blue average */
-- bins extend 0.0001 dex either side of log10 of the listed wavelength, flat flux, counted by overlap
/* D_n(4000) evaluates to 1.8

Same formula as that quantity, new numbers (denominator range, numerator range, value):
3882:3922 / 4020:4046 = 1.55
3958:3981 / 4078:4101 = 2.23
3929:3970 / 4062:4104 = 2.24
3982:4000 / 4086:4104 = 1.23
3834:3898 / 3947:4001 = 1.28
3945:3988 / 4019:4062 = 1.61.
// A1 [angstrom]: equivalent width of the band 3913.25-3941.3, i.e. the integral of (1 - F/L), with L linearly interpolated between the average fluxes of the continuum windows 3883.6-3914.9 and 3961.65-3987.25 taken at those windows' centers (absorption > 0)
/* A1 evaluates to 7.2 angstrom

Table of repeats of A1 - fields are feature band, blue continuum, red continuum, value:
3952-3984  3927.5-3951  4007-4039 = 1.42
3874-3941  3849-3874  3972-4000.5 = 9.87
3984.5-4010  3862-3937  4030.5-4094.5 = -3.05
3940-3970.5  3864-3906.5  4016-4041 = 9.66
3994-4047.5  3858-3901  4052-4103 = -4.36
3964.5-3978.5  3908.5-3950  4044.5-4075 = 4.81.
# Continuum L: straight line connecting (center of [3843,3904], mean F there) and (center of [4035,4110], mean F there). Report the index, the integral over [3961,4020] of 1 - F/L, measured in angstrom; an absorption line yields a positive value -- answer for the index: 4.1 angstrom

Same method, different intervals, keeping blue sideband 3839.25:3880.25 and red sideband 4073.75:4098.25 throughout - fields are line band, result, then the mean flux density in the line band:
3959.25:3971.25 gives 6.5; 6.31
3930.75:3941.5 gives 6.4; 5.17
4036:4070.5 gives 1.2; 16.5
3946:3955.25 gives 0.6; 12.5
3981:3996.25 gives -0.8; 15.6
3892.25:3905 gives 0.3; 11.2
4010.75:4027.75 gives -1.6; 17.3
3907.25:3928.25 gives 1.0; 11.5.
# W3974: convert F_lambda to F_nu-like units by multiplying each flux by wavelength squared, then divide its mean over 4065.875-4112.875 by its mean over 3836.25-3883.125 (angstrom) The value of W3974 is 2.0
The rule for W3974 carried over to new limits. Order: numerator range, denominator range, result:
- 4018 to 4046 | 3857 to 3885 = 1.78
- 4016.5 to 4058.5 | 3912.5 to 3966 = 1.89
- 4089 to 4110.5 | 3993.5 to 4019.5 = 1.15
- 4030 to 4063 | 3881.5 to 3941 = 1.80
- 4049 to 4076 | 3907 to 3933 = 1.74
